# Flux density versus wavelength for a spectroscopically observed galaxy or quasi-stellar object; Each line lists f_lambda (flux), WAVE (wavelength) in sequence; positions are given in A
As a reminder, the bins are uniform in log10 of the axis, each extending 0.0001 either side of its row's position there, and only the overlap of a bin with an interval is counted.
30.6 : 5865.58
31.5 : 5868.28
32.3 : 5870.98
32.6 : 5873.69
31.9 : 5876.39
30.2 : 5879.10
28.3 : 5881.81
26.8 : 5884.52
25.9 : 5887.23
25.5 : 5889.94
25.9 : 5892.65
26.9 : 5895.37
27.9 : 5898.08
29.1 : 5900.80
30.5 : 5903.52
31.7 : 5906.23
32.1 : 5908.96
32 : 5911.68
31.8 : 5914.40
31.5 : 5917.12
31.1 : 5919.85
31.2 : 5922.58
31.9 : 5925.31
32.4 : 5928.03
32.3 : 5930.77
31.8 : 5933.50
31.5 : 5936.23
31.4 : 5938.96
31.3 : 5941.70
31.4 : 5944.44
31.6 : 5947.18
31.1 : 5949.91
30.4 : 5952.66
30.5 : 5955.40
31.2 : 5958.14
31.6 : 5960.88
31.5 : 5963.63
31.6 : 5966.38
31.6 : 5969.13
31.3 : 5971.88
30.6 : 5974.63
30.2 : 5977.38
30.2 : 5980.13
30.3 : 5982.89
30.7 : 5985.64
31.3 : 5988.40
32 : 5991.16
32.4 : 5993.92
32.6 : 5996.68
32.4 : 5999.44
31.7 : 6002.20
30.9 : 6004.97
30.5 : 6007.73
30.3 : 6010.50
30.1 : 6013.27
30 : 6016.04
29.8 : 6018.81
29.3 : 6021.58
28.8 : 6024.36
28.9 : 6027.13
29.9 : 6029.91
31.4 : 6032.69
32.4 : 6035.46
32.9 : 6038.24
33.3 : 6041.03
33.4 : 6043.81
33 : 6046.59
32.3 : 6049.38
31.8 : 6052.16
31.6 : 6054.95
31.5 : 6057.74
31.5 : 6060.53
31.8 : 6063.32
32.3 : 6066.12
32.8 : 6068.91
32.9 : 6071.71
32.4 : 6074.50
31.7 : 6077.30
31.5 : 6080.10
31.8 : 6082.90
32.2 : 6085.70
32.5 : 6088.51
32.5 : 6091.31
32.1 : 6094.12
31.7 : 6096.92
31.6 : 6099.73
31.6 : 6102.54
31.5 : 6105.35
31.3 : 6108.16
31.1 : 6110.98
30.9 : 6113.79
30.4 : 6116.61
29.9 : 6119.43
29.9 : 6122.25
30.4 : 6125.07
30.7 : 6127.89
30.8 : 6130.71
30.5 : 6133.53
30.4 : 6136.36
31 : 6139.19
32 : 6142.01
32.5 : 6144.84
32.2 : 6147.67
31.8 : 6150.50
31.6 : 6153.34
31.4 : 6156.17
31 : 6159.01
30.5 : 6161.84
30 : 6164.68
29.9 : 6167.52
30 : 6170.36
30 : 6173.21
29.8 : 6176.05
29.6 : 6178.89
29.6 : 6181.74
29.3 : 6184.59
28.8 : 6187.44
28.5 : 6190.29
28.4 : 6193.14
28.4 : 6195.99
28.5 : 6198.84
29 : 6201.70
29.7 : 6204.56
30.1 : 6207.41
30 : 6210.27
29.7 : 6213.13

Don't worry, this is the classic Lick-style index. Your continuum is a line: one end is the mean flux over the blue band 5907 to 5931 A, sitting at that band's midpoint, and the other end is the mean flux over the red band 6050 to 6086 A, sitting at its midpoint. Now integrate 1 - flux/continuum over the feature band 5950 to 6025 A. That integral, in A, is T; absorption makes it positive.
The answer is 2.3 A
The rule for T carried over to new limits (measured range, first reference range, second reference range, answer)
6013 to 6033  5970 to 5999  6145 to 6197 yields 0.8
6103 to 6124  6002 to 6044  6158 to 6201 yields -0.5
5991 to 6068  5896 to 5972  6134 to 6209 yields -1.5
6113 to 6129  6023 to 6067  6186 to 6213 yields 0.0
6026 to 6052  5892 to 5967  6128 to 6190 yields -1.0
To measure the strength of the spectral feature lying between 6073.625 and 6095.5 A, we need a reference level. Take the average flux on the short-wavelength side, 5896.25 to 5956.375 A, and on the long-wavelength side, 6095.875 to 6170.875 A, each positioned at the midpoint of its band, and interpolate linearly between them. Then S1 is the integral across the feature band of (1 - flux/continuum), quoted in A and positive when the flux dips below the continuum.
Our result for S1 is -0.7 A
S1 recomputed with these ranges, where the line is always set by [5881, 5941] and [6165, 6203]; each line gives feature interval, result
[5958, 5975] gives -0.9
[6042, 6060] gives -1.6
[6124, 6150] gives -1.6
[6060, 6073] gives -1.2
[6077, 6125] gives -3.1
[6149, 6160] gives -0.8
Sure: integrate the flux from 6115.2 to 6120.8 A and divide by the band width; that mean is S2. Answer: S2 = 30.1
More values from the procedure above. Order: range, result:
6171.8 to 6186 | 29.7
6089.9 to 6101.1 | 32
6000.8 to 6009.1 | 31.1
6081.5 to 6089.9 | 32.1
